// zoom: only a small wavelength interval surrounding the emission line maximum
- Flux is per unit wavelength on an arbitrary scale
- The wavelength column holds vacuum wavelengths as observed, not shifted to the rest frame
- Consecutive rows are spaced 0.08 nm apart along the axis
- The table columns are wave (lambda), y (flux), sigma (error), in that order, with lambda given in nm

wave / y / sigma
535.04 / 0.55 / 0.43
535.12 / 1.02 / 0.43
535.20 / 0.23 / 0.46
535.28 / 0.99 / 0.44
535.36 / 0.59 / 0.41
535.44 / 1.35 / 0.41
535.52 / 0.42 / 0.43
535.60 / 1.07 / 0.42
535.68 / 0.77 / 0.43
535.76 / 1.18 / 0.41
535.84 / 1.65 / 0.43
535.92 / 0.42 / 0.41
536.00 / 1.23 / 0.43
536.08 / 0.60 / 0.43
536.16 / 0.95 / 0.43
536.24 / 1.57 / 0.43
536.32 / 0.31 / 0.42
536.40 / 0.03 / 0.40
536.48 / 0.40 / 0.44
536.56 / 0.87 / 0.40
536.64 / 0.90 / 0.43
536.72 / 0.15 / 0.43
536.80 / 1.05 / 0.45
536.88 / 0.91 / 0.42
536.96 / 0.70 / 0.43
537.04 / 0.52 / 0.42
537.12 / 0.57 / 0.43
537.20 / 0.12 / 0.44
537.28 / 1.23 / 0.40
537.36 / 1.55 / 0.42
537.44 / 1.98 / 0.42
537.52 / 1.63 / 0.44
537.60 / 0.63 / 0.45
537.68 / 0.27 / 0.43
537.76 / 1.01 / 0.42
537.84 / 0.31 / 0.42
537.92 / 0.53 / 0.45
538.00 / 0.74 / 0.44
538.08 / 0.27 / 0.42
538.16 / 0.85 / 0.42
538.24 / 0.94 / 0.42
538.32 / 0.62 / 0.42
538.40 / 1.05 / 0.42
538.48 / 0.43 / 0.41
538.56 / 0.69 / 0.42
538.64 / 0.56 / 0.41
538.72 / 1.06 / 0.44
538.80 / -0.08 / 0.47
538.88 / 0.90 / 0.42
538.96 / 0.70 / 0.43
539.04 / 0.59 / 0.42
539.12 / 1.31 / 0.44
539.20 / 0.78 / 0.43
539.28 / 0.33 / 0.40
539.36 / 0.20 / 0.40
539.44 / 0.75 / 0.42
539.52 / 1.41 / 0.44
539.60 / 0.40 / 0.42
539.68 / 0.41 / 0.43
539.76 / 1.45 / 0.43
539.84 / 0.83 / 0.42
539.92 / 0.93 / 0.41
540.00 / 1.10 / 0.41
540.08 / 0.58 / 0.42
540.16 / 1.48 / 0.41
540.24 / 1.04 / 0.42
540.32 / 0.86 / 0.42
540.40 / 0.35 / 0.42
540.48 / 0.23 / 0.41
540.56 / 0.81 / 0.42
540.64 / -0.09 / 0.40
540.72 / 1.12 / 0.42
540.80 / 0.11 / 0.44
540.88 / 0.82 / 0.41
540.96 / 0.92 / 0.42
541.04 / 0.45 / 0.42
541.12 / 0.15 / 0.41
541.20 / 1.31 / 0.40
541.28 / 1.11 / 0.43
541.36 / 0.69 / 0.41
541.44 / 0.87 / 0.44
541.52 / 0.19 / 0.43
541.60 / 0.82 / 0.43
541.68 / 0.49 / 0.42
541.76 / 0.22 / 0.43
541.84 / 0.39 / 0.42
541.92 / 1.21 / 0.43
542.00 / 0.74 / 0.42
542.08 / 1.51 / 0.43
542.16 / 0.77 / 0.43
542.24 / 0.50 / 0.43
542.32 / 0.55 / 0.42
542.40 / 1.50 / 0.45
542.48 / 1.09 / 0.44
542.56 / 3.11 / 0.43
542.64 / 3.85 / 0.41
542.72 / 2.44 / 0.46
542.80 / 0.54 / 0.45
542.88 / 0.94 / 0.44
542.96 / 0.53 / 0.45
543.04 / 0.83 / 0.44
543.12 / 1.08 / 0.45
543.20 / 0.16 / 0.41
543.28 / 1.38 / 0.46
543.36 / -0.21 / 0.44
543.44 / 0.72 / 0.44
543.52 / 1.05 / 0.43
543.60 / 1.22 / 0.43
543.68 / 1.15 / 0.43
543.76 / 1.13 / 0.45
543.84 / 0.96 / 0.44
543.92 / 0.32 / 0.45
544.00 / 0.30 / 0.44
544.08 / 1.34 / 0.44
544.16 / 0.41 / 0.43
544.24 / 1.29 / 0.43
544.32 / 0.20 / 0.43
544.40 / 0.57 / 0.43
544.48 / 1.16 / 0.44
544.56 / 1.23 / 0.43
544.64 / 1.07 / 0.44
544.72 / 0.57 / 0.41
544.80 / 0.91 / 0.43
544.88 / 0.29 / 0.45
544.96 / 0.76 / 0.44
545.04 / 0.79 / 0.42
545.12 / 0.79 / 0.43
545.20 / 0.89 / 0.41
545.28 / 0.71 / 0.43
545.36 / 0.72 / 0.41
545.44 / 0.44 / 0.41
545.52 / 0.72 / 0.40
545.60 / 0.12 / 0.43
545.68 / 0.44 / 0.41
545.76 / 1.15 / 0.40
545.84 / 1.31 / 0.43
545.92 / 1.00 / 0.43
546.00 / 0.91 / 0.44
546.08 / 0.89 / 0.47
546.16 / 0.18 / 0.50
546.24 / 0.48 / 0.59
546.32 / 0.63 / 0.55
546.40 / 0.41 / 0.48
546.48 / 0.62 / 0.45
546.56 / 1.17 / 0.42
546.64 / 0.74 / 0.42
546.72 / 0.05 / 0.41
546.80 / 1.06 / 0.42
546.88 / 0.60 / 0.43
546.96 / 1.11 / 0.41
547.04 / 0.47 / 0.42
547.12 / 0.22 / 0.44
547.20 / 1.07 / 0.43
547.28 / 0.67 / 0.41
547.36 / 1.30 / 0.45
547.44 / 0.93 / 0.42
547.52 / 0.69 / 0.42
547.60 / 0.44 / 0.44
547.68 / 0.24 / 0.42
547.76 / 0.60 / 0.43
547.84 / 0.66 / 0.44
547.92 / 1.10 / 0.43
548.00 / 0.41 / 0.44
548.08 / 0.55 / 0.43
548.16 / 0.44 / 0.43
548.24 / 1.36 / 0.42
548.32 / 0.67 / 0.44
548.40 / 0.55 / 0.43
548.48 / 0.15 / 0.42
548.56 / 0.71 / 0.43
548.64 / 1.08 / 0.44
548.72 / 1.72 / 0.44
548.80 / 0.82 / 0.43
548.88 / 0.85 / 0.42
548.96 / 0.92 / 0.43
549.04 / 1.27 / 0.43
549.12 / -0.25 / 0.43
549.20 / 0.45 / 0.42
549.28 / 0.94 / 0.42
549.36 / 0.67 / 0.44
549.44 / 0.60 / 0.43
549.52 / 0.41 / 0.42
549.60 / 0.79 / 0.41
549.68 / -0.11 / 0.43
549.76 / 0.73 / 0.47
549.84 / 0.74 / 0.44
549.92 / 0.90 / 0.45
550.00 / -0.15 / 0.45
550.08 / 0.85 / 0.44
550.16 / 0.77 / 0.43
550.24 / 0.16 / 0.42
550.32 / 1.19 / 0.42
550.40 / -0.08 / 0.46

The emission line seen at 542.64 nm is [O III] 5007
